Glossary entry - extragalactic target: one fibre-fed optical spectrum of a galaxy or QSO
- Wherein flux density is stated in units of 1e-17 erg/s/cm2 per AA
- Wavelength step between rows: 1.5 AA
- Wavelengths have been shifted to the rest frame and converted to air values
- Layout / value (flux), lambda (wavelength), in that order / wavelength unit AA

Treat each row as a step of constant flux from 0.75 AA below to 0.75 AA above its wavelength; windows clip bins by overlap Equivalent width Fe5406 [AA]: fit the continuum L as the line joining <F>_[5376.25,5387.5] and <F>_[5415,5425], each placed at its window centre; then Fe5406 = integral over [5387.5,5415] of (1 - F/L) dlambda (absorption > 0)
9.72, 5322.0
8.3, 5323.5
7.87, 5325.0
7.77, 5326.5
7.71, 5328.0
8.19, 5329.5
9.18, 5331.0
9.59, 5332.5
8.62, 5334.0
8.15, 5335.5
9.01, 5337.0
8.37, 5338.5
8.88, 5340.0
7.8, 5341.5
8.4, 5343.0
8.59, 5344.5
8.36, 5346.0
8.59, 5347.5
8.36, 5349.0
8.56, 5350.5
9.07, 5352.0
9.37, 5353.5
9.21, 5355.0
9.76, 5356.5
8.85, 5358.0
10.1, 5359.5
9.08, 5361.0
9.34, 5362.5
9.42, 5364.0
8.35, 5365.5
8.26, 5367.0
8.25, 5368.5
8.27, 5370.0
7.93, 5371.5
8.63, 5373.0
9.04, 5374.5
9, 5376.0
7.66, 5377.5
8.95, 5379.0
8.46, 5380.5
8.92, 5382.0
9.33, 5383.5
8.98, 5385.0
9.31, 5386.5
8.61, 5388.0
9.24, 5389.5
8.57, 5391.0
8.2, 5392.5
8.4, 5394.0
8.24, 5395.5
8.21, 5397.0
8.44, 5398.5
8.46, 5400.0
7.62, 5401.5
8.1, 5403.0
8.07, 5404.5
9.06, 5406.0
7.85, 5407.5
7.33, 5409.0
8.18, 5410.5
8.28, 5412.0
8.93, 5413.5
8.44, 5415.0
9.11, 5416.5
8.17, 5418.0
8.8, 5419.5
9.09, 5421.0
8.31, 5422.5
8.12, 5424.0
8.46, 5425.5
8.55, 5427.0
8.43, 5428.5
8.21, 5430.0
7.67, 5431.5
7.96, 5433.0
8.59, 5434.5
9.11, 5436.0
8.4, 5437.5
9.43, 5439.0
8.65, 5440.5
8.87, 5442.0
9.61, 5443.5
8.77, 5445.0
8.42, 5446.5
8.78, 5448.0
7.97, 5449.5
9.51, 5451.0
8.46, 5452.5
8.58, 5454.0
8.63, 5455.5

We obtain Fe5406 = 1.2 AA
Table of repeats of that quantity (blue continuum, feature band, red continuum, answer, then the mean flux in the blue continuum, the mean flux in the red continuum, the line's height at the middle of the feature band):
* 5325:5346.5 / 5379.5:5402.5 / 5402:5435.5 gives -0.6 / 8.45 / 8.35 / 8.38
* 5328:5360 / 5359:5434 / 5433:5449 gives 2.3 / 8.77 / 8.81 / 8.79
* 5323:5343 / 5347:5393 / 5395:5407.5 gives -2.8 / 8.42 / 8.25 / 8.33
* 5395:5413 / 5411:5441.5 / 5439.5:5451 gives -0.1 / 8.16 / 8.79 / 8.5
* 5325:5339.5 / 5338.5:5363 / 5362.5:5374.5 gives -1.0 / 8.48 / 8.54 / 8.51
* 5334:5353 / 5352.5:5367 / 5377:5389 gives -1.0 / 8.53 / 8.81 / 8.64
